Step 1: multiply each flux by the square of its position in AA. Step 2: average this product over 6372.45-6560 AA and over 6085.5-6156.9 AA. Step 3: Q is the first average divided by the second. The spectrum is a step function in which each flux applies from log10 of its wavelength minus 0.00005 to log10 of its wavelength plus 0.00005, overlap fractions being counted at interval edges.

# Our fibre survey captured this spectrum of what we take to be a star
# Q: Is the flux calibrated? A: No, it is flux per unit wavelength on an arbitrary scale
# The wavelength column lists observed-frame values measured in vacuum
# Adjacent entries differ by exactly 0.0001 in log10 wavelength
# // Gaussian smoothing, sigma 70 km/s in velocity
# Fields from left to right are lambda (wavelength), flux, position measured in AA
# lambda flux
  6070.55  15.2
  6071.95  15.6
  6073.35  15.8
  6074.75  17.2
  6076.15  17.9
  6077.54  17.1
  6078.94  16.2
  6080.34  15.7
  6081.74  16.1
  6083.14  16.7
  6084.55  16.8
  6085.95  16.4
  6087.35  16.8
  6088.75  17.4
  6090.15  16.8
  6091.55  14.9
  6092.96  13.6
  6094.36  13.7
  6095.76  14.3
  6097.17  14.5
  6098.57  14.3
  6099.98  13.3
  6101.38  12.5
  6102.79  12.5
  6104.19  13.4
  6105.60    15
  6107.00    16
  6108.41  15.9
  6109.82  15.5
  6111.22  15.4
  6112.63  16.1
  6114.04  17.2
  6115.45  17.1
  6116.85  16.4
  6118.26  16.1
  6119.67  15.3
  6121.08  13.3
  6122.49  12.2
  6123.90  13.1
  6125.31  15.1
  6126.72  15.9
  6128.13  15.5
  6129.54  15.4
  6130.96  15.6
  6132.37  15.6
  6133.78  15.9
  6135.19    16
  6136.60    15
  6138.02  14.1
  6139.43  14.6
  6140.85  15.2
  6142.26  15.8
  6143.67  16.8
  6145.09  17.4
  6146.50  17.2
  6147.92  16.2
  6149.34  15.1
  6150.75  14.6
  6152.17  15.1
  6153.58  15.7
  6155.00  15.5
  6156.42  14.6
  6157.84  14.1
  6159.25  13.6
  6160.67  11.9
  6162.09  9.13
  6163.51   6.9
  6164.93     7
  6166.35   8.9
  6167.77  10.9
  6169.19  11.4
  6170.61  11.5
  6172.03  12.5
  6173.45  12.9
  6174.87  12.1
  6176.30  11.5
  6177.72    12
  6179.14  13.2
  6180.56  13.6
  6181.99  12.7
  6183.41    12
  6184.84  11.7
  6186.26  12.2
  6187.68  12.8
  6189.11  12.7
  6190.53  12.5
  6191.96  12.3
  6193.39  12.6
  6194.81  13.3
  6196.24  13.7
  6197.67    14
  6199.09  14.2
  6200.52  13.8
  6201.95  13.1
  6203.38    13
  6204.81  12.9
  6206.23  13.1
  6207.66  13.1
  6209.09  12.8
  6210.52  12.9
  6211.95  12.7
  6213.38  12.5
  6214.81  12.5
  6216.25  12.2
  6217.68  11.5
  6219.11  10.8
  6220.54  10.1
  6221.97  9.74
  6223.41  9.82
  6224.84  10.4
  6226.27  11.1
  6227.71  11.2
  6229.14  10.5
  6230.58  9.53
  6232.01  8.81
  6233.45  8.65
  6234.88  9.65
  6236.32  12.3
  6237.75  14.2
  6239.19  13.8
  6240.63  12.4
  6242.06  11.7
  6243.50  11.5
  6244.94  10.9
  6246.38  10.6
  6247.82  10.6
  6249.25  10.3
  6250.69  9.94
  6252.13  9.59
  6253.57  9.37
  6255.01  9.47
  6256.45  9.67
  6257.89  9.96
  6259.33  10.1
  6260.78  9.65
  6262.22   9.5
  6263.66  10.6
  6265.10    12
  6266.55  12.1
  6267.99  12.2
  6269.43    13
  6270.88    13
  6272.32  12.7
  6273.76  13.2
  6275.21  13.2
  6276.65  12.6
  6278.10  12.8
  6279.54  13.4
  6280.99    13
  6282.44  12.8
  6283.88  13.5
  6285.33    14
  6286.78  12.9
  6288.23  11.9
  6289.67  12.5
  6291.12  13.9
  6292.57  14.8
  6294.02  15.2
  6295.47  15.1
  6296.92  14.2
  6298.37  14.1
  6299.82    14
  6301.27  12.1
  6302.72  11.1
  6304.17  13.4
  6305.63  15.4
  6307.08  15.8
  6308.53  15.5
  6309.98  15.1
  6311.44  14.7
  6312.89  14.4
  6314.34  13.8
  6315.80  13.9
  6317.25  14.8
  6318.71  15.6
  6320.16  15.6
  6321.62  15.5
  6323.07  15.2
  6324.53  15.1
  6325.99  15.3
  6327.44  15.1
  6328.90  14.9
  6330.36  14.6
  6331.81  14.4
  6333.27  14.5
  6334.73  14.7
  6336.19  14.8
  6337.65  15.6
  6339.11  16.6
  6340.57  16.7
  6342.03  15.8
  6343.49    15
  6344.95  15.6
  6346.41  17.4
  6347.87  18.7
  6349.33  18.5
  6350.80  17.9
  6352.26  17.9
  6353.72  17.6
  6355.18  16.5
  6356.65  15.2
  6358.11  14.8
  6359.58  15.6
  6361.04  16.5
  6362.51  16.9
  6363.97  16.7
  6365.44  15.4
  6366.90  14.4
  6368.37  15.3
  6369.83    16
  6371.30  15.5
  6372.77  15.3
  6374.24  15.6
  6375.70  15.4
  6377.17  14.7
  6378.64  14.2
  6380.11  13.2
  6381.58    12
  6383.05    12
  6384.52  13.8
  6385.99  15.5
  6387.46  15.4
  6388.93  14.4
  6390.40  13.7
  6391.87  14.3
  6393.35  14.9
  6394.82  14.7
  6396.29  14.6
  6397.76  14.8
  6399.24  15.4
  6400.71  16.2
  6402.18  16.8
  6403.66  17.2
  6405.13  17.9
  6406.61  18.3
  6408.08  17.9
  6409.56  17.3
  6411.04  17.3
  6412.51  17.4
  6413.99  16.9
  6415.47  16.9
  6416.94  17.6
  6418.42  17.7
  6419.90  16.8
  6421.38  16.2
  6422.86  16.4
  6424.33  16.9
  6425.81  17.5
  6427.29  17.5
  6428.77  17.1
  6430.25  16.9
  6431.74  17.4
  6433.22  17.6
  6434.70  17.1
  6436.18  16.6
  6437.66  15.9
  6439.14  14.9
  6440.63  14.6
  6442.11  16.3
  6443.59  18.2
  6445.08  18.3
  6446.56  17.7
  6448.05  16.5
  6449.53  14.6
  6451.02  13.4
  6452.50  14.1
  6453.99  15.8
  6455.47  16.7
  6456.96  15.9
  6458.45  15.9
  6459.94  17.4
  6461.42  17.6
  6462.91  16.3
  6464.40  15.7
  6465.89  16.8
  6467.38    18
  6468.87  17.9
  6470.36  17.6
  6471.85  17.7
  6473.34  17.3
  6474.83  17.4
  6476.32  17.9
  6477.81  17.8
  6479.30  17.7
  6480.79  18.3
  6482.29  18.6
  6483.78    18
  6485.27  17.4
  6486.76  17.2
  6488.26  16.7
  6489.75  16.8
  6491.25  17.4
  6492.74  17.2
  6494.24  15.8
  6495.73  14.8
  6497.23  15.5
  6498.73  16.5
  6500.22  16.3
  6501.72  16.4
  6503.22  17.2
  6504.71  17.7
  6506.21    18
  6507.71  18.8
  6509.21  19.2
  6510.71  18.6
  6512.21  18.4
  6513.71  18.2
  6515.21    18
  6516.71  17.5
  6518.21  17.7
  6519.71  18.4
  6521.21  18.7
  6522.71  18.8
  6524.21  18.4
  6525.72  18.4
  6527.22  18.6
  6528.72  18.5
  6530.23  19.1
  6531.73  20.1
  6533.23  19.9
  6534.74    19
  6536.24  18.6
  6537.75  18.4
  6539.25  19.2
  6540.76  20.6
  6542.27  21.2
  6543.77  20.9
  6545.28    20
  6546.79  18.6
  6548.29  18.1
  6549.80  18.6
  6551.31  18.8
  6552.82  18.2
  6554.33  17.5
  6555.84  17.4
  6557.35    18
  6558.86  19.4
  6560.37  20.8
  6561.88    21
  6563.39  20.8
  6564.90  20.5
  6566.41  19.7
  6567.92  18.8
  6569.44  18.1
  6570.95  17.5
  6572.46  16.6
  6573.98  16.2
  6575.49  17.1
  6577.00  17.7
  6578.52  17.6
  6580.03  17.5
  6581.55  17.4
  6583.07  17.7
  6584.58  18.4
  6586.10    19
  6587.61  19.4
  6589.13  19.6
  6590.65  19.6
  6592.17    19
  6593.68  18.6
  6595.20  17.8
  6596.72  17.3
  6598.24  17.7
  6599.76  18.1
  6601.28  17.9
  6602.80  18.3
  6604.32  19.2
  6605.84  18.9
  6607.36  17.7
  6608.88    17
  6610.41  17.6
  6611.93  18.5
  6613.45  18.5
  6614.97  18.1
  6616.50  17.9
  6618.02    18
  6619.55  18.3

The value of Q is 1.25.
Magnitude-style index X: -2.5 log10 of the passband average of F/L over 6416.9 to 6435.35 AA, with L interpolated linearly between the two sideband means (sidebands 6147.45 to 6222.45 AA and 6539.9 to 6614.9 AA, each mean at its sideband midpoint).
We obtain -0.06 mag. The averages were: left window 12.5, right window 18.6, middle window 17.1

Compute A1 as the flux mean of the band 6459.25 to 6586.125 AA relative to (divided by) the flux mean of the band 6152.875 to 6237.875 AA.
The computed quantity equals 1.51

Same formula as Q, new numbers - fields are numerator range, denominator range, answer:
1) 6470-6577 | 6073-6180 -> 1.42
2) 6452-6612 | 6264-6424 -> 1.27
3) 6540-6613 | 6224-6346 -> 1.56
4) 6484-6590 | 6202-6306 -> 1.67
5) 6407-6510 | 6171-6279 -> 1.55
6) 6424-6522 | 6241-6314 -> 1.45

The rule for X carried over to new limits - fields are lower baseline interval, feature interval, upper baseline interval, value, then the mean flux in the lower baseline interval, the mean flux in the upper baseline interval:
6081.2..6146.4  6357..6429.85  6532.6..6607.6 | 0.102 mag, 15.3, 18.7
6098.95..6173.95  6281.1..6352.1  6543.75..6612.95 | 0.079 mag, 14.2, 18.5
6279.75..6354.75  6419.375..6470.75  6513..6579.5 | 0.031 mag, 14.9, 18.8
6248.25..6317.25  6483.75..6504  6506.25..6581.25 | 0.060 mag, 12.7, 18.7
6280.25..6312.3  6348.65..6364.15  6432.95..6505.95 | -0.128 mag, 13.9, 16.8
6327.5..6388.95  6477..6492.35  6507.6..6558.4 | 0.018 mag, 15.5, 18.8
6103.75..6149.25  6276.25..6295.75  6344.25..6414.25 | 0.169 mag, 15.5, 15.8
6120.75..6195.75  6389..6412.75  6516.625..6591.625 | 0.042 mag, 13.5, 18.8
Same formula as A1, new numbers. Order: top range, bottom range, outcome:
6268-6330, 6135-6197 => 1.06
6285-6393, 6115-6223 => 1.12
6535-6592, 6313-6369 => 1.19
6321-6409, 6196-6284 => 1.34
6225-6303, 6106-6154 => 0.77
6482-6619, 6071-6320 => 1.37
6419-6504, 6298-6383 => 1.10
